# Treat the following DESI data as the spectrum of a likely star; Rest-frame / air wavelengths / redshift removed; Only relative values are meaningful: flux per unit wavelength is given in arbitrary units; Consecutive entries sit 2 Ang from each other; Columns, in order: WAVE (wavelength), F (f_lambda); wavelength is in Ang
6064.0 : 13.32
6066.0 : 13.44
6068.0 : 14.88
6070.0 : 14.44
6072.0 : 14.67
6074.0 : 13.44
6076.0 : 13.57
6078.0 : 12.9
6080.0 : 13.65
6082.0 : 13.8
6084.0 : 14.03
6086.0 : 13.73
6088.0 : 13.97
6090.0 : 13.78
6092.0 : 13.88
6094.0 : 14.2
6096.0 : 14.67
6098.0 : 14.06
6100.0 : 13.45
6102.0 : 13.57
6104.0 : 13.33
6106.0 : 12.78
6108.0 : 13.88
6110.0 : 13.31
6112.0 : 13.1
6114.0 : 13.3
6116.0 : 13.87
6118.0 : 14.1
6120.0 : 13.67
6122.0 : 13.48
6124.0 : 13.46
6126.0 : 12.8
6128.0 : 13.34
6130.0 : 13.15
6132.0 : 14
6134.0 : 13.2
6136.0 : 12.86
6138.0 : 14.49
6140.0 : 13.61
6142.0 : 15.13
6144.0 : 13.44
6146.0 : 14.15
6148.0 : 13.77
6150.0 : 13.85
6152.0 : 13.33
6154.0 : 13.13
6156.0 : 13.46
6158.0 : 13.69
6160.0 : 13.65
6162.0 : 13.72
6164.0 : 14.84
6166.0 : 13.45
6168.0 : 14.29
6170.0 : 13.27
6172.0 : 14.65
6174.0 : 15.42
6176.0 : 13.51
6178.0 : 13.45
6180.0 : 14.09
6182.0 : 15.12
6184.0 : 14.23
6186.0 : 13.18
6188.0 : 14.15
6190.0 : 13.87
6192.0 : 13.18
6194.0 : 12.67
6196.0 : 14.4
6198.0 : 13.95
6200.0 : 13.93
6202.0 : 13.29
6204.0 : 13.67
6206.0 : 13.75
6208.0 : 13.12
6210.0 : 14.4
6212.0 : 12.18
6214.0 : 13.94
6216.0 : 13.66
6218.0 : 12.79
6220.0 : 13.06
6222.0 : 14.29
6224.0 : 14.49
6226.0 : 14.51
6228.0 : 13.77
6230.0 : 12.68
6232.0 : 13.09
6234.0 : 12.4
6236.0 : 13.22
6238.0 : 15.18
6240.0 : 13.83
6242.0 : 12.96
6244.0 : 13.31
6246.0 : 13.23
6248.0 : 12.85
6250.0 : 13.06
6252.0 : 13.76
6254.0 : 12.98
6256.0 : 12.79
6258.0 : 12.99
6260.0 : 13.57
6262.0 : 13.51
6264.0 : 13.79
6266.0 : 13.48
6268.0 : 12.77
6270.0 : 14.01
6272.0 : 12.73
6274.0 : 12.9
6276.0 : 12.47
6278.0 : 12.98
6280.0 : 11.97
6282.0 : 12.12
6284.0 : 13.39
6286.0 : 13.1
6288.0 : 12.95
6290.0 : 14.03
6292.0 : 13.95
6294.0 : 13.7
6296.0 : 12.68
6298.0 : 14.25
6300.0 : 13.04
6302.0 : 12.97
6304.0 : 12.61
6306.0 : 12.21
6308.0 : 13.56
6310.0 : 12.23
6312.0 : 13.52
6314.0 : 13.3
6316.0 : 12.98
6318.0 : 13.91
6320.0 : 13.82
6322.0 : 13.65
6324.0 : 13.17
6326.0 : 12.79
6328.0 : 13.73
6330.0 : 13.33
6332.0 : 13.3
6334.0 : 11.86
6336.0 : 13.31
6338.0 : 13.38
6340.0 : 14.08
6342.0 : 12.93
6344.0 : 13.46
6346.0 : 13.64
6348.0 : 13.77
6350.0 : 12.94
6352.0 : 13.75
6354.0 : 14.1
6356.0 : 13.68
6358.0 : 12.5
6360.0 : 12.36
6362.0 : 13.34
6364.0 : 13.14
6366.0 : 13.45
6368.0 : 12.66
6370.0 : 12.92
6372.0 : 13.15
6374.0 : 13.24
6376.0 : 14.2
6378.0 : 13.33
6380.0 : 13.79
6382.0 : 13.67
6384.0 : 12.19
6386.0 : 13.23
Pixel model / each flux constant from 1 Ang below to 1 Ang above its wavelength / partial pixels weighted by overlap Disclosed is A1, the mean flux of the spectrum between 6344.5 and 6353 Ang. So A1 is 13.5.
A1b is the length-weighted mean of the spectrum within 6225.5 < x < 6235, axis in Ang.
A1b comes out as 13.2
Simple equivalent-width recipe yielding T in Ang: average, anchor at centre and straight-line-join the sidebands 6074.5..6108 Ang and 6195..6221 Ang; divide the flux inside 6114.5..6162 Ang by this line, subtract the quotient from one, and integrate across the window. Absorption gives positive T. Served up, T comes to 0.0 Ang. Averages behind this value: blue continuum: 13.7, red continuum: 13.5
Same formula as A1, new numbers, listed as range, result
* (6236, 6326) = 13.2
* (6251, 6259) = 13.1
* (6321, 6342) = 13.2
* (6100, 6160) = 13.6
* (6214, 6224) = 13.6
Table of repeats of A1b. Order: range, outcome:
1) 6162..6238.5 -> 13.8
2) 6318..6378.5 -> 13.3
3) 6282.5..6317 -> 13.2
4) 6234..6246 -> 13.6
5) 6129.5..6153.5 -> 13.7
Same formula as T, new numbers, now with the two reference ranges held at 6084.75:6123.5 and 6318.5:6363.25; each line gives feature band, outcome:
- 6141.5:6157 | -0.1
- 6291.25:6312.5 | 0.4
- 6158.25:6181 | -0.7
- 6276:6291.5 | 0.5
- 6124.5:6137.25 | 0.4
